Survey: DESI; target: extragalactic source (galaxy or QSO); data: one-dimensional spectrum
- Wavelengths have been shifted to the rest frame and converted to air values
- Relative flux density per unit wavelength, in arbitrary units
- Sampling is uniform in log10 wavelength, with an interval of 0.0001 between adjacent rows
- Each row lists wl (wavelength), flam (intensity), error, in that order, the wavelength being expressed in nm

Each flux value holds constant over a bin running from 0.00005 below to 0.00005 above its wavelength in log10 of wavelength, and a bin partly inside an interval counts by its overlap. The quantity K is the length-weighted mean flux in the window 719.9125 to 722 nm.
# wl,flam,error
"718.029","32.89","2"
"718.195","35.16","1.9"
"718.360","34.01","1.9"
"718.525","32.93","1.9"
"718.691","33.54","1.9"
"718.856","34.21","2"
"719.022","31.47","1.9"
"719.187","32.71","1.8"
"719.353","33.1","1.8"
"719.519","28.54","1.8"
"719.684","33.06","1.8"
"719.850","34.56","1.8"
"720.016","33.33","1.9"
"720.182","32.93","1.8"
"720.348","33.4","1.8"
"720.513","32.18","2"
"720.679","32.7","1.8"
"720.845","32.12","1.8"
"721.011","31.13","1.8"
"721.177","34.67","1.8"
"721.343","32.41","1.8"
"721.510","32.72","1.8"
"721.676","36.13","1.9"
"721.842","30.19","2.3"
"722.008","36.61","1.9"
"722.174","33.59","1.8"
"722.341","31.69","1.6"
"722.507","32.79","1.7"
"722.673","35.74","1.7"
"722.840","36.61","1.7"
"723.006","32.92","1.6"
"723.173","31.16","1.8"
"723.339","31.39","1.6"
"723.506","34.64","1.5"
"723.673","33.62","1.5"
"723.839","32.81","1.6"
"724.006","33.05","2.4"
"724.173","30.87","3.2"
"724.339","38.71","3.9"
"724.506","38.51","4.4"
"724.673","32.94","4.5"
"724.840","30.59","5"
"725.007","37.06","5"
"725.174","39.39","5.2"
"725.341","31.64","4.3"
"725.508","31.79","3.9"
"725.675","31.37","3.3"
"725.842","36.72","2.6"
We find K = 33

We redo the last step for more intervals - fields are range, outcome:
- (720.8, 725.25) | 33.9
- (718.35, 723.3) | 33.1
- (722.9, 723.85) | 32.9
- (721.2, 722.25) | 33.7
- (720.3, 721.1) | 32.3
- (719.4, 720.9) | 32.6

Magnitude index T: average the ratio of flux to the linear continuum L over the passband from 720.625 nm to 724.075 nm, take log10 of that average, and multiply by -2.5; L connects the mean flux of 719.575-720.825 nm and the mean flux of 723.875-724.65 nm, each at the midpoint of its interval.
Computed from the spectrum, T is 0.02 mag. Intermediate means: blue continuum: 33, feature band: 33.3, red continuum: 34.9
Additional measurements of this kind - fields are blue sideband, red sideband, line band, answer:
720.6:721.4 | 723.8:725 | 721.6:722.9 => -0.03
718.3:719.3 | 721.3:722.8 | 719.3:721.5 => 0.03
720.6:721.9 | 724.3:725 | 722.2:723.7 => 0.02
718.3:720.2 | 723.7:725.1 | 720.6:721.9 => 0.02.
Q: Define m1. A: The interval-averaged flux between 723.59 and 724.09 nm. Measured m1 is 33.2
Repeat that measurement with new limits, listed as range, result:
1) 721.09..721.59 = 33.2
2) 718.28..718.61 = 33.5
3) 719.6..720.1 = 33.6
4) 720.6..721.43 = 32.6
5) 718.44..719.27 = 33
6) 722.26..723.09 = 34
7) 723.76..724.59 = 34.8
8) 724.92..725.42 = 36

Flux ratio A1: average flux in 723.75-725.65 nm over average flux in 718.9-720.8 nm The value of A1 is 1.1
